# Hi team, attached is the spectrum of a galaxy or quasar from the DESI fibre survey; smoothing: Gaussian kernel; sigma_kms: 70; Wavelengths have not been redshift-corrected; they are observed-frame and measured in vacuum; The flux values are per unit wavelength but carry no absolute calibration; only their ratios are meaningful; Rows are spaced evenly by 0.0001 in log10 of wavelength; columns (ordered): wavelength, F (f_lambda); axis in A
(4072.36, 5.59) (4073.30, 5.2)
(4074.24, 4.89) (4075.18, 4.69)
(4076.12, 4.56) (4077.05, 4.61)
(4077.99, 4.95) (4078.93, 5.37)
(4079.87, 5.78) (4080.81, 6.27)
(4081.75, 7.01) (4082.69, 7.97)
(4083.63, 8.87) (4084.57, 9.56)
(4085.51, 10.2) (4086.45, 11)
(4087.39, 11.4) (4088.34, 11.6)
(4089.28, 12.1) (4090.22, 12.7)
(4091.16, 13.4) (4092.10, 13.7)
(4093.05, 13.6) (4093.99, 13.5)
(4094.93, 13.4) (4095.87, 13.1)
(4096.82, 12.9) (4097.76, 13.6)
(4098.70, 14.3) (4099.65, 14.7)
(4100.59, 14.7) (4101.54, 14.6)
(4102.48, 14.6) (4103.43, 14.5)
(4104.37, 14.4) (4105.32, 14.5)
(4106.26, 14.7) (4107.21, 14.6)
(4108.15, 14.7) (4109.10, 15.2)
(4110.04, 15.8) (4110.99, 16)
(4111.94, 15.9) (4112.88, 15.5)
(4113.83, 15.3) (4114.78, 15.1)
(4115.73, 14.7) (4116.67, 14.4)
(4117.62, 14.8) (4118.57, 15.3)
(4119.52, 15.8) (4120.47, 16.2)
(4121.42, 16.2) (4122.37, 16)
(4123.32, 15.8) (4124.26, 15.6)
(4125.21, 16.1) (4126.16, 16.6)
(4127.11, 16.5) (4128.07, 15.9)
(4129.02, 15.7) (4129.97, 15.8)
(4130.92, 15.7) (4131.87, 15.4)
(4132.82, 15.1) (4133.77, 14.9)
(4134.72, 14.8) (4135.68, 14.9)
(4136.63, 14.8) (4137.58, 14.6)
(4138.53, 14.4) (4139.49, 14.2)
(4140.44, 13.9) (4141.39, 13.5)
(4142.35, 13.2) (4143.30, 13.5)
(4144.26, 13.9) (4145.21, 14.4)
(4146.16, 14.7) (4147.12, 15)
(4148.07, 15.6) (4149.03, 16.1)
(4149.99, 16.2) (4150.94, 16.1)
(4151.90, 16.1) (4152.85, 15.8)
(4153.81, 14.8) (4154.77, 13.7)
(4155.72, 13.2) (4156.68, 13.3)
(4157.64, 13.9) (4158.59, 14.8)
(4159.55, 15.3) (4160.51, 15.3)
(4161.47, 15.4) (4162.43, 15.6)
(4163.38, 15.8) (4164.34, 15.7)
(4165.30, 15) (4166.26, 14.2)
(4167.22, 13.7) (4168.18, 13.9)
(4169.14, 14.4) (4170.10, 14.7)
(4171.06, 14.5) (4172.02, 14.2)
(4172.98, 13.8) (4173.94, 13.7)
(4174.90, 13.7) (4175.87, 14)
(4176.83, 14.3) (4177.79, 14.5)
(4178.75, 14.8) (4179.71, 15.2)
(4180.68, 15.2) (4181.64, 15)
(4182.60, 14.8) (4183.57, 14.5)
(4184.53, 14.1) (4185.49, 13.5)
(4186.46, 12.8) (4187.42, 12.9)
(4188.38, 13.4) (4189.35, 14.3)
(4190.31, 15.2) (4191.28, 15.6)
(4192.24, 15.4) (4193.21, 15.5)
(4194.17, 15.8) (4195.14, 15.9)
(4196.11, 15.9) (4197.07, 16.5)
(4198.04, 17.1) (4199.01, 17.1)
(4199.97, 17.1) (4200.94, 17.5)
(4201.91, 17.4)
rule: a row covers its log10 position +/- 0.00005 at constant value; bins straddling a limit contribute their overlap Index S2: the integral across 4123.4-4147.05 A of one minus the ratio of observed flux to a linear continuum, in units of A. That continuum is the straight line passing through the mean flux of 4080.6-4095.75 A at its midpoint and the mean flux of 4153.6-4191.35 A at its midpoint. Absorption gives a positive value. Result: -3.6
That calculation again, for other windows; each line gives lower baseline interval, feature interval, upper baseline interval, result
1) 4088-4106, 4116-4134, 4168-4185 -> -2.21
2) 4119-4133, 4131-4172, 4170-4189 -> 0.94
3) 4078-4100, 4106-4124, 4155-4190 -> -4.99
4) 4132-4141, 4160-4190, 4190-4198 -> 1.94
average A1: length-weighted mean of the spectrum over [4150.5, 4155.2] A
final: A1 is 15.3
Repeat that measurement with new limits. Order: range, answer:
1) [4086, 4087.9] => 11.2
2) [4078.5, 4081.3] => 5.82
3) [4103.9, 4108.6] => 14.6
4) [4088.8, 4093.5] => 13.1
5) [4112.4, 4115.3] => 15.3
